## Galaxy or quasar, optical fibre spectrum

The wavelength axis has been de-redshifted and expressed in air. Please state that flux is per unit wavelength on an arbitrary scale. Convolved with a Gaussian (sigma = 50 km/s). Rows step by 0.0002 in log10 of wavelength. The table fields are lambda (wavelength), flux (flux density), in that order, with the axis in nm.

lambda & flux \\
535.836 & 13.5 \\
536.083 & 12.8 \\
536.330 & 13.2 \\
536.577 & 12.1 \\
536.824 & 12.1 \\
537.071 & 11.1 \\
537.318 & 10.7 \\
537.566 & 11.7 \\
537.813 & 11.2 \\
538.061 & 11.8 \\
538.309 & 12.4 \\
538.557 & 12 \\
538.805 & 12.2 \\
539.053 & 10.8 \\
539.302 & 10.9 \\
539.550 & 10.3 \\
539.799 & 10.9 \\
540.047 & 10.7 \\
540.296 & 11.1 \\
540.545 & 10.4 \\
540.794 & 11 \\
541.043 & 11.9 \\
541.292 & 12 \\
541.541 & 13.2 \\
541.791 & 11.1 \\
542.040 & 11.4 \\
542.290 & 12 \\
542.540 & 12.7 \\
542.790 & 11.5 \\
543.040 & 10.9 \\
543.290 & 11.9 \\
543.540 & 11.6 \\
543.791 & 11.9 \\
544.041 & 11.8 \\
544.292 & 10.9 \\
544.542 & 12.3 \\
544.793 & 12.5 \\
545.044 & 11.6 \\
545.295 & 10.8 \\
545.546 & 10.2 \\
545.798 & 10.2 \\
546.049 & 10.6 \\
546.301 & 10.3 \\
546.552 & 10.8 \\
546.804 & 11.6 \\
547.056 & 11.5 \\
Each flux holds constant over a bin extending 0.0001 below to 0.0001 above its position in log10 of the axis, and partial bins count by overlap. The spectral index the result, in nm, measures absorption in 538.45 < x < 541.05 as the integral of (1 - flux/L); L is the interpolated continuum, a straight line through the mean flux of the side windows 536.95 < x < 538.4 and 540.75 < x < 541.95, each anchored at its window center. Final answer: 0.14 nm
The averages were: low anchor 11.5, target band 11.1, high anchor 11.9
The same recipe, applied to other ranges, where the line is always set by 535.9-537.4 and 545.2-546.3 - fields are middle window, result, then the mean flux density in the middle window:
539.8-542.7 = -0.08 nm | 11.6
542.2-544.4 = -0.17 nm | 11.7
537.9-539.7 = 0.04 nm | 11.5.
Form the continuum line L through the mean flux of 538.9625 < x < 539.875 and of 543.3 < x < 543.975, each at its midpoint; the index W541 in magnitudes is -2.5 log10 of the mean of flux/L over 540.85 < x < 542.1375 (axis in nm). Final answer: -0.06 mag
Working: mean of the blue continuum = 10.7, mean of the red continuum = 11.8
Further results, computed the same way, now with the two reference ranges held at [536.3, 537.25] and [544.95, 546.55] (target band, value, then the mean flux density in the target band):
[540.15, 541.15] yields 0.028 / 11.1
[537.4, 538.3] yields 0.014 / 11.6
